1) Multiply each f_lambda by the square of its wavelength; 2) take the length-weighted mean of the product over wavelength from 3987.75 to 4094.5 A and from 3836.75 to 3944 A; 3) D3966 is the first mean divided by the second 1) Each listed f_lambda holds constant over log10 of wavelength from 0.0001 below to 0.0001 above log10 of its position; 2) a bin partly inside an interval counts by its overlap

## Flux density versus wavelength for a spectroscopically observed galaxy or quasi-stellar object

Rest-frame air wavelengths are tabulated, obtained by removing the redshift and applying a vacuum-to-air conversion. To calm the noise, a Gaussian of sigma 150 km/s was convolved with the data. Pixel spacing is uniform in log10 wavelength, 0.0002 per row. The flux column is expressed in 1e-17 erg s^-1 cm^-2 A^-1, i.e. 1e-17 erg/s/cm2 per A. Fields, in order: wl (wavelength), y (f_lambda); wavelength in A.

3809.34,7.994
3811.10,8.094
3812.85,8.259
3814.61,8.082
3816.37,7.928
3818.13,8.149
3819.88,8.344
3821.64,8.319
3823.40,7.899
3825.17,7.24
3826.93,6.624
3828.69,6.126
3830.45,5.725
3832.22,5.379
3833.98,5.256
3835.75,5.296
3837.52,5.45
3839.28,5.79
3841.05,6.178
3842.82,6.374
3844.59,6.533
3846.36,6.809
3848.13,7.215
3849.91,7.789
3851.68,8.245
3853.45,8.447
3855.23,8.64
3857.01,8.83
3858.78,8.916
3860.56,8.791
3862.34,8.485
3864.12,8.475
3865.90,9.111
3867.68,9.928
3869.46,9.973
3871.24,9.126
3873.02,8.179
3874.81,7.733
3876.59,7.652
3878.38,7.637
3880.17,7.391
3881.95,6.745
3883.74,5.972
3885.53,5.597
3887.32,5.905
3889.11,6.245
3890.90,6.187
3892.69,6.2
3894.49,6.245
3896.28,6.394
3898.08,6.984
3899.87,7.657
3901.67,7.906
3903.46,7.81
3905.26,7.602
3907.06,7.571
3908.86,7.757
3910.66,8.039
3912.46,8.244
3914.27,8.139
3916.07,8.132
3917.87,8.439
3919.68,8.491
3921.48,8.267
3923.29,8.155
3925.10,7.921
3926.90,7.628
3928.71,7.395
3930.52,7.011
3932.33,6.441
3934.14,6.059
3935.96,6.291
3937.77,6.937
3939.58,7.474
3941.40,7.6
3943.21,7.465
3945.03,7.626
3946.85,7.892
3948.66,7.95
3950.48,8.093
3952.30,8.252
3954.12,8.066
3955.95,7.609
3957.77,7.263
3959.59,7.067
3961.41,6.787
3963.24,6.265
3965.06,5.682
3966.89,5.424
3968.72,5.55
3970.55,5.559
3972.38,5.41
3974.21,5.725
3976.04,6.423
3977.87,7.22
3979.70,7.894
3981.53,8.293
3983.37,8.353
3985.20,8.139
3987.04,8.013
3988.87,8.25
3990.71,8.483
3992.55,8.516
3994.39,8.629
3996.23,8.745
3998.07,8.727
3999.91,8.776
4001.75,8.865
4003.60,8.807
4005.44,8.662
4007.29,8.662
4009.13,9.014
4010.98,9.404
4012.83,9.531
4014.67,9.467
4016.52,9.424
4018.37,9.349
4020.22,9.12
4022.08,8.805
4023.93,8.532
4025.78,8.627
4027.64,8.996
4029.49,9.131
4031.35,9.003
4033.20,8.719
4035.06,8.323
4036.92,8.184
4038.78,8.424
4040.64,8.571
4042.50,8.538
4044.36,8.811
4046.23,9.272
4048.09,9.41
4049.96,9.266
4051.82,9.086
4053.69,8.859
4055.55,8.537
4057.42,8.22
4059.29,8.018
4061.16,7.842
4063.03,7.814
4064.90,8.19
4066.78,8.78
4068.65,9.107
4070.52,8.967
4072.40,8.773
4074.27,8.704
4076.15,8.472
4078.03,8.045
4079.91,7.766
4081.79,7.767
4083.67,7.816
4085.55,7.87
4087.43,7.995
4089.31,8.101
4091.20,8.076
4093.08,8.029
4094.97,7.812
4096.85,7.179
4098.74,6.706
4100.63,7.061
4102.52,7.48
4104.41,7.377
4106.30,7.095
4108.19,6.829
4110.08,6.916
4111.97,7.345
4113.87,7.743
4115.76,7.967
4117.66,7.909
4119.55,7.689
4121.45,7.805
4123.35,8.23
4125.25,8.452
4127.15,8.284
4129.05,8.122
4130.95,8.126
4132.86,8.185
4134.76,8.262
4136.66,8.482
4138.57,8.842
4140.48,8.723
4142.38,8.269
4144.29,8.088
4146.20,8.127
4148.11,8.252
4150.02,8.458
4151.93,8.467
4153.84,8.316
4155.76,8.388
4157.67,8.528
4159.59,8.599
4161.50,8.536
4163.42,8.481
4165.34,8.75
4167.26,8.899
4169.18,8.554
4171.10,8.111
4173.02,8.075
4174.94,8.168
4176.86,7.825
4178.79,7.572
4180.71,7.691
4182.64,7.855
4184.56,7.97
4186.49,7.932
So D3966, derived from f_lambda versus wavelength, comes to 1.2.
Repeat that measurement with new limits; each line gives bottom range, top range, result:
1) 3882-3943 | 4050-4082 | 1.26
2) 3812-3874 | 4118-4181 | 1.27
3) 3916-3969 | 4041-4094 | 1.23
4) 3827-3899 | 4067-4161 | 1.27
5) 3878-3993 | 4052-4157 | 1.21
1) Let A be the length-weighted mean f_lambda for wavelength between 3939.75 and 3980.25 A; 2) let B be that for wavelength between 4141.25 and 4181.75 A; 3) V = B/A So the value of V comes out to 1.19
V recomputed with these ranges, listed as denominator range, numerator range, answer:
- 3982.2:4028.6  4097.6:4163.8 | 0.91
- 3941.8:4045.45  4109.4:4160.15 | 1.01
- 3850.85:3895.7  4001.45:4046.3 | 1.14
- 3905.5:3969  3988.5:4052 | 1.19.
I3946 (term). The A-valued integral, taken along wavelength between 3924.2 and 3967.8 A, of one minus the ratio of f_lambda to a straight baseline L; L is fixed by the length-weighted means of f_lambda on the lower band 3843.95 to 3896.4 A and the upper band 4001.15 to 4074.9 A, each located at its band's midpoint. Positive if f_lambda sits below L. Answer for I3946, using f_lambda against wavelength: 5.3 A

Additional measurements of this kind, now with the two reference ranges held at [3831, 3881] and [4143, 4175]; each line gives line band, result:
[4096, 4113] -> 2.4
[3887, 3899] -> 2.2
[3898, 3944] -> 1.1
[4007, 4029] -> -2.9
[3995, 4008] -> -1.2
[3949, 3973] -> 3.5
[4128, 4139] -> 0.0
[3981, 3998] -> -0.9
